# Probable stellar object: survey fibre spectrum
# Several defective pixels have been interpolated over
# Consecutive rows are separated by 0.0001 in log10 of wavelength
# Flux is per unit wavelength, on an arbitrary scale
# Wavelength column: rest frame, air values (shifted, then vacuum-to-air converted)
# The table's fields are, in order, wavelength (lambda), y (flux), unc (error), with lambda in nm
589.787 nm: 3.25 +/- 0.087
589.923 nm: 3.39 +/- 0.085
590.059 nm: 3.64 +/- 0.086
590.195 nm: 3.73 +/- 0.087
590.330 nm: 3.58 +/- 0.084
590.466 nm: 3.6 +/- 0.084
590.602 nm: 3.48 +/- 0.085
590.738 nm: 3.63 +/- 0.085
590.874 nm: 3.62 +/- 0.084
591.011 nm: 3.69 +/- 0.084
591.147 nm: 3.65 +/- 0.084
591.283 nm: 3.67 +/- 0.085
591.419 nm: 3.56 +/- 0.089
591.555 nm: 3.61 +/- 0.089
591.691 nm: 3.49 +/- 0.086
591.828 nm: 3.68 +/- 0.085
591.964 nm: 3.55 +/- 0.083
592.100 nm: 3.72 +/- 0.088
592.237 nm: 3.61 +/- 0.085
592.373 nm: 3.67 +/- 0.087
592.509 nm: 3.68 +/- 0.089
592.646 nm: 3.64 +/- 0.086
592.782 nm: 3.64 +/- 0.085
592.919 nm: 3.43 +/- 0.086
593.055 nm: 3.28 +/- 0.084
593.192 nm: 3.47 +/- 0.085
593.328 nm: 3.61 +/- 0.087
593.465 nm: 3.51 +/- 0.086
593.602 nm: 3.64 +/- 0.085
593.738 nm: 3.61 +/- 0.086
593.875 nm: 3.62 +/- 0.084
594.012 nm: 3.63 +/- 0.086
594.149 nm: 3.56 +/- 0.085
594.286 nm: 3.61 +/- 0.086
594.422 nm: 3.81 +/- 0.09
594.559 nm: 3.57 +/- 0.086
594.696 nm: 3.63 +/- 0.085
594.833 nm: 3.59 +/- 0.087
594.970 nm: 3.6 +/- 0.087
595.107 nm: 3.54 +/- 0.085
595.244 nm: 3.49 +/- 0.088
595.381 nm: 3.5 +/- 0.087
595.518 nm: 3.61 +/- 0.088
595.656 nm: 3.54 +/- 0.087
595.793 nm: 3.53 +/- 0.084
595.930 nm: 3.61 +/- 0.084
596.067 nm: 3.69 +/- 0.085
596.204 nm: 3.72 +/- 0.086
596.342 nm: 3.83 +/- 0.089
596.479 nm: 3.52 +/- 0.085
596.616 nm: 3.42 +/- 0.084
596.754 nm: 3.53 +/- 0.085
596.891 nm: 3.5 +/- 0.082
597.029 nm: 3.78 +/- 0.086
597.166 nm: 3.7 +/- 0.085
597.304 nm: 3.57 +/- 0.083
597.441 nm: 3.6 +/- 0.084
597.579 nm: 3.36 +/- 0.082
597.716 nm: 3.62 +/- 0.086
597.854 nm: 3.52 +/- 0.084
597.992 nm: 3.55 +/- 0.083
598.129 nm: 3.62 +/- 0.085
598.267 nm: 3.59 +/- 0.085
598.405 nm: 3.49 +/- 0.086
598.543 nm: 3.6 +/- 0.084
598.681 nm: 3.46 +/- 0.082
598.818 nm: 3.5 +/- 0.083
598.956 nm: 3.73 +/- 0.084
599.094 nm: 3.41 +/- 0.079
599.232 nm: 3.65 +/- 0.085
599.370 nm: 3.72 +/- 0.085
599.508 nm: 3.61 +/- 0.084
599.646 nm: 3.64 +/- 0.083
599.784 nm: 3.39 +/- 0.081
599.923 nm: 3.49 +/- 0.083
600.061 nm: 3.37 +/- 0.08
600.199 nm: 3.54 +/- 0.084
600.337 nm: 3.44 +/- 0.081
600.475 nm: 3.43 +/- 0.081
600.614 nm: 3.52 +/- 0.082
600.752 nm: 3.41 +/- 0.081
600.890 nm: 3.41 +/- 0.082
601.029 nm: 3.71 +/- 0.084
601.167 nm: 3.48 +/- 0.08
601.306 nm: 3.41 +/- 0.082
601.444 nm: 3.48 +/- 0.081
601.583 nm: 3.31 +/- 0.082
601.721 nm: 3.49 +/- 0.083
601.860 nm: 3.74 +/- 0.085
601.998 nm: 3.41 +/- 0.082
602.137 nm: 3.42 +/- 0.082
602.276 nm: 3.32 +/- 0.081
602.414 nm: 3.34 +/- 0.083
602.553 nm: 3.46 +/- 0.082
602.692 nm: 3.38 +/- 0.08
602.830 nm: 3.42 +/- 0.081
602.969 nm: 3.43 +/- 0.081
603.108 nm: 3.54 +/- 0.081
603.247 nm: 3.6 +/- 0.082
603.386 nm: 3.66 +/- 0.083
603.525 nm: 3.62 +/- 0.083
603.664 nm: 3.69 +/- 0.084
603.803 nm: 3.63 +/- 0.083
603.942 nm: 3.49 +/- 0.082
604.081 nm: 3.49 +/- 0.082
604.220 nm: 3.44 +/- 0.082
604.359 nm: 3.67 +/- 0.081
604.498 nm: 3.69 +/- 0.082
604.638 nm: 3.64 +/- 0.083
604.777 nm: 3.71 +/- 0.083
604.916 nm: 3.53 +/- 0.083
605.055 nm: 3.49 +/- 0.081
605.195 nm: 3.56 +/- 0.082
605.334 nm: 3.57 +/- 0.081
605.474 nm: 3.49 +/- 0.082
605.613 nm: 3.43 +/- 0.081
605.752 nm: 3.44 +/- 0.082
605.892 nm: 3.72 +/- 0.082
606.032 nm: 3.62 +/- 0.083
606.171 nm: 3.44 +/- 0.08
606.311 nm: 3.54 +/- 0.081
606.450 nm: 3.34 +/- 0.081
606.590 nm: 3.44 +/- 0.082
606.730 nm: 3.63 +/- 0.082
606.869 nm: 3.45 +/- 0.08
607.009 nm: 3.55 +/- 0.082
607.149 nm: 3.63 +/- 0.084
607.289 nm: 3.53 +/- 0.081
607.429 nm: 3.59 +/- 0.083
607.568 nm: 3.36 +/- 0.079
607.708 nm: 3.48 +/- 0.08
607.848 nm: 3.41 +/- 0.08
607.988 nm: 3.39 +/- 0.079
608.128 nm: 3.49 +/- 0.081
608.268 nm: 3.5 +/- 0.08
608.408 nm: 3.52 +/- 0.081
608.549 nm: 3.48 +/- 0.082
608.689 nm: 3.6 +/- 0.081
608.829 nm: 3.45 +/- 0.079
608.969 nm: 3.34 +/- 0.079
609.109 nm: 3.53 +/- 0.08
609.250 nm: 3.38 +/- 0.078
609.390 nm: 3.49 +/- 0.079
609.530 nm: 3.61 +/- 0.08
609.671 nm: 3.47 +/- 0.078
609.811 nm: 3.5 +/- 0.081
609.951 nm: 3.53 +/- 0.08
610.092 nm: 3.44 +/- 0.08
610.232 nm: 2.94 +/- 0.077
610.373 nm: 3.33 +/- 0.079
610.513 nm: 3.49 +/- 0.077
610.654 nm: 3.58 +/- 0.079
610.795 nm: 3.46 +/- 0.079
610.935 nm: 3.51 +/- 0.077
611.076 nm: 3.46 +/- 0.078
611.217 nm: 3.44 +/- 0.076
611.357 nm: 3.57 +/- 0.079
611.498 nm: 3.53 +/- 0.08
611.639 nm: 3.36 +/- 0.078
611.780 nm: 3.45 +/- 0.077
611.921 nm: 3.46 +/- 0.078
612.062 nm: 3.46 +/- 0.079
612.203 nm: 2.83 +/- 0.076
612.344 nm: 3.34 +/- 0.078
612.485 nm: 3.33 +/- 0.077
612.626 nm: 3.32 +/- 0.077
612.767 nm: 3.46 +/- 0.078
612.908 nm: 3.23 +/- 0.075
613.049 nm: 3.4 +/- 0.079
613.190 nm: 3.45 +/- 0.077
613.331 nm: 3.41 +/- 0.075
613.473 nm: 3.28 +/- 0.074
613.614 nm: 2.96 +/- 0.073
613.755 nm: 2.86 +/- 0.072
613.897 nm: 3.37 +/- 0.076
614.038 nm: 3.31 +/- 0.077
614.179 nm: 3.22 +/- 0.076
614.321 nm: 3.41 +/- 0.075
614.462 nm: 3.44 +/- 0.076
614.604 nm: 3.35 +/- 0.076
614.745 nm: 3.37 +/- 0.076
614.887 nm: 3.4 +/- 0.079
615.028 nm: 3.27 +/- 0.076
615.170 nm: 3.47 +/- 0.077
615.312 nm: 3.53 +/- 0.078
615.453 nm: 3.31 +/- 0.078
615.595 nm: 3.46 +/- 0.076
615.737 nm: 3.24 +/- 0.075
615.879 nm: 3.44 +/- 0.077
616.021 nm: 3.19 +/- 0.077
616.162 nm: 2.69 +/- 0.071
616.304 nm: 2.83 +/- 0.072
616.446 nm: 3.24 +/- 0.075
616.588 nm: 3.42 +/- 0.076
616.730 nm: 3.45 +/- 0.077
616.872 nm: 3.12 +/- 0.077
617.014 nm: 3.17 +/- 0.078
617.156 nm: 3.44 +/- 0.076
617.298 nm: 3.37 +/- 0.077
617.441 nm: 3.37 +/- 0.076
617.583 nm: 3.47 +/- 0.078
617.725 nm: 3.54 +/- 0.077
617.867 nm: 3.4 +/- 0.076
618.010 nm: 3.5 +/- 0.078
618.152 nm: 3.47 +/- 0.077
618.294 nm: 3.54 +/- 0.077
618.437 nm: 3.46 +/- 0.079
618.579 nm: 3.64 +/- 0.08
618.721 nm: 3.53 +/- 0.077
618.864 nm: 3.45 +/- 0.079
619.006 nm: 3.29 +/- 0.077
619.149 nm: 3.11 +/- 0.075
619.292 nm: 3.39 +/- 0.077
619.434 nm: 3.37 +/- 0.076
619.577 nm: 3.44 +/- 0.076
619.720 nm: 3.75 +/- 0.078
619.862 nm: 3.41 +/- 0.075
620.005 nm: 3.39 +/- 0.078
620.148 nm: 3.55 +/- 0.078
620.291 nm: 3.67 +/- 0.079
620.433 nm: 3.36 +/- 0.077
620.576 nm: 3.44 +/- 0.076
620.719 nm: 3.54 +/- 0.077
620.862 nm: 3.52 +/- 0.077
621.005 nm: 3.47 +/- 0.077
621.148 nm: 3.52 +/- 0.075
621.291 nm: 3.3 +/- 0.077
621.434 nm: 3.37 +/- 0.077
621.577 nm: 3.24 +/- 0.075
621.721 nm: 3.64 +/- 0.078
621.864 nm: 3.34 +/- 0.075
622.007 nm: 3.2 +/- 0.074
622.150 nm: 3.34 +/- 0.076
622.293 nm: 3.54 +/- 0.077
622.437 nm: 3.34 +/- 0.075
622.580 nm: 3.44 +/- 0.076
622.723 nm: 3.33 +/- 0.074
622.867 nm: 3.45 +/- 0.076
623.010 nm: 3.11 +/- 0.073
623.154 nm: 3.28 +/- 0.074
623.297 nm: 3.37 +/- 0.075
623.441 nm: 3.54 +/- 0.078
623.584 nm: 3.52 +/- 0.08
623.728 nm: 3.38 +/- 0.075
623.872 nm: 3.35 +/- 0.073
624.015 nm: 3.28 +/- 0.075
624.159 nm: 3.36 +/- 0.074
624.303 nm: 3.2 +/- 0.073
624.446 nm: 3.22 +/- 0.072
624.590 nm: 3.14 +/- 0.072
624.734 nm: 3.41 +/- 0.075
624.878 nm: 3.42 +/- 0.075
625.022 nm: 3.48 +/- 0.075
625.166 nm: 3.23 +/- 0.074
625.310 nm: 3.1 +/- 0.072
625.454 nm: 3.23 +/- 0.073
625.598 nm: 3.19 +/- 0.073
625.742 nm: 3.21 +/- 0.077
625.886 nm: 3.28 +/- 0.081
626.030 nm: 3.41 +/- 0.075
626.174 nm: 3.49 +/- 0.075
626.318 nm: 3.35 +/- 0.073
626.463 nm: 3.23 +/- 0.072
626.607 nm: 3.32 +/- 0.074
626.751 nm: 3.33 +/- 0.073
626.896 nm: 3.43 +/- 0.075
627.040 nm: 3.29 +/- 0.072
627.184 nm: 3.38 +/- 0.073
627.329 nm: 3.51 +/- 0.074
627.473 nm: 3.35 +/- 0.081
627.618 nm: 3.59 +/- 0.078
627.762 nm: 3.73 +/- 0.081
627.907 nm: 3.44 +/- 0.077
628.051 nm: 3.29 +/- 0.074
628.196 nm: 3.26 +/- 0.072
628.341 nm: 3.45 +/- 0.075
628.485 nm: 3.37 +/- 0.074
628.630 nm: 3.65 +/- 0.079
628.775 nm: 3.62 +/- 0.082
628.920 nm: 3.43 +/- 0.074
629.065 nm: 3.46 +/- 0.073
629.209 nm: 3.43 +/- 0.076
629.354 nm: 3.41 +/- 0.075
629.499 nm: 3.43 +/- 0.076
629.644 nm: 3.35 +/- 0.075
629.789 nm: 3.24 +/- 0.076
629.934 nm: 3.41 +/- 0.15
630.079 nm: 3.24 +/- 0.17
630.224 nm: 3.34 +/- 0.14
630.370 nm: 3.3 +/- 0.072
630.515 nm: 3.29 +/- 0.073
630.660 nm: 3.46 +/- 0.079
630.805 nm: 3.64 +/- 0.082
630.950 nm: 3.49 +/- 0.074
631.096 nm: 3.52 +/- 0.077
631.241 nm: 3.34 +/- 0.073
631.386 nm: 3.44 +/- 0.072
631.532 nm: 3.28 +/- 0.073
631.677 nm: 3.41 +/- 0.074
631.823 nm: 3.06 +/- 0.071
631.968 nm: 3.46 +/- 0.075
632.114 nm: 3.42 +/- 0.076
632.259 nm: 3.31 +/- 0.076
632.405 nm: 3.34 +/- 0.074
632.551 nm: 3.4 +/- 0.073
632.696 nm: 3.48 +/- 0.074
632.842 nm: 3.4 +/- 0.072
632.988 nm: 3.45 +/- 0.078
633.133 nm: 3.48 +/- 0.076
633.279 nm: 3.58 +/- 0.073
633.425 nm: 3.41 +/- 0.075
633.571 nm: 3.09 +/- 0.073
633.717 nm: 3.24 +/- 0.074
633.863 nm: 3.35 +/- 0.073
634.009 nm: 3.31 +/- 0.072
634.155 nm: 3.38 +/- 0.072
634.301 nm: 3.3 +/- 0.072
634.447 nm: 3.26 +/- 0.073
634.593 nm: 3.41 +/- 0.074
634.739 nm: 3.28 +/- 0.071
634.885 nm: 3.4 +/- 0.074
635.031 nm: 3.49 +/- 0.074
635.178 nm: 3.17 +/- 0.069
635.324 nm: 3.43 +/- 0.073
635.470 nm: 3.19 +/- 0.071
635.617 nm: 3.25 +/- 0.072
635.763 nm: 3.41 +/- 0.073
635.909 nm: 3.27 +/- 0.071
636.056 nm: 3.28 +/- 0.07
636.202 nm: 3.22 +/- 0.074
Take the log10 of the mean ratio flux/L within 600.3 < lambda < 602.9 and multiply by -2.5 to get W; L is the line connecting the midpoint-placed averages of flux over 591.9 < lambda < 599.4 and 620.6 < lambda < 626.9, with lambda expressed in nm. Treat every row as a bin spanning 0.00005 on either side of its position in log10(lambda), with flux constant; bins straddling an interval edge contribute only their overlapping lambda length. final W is 0.03 mag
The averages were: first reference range 3.58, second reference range 3.35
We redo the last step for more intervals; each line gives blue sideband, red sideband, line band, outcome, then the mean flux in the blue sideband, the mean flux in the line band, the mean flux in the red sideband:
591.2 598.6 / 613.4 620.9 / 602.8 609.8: -0.016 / 3.59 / 3.52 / 3.36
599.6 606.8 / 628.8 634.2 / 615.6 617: 0.084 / 3.51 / 3.19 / 3.38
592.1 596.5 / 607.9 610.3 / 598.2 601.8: 0.009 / 3.6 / 3.51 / 3.45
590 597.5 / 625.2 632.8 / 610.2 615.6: 0.040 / 3.6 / 3.36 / 3.38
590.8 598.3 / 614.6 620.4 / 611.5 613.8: 0.040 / 3.59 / 3.3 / 3.38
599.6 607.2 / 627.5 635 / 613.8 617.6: 0.050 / 3.51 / 3.3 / 3.39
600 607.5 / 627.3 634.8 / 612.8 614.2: 0.069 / 3.52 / 3.26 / 3.4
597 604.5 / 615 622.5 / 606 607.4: -0.011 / 3.53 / 3.52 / 3.39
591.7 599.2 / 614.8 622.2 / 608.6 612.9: 0.010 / 3.58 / 3.42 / 3.39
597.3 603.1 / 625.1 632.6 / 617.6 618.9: -0.025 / 3.5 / 3.5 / 3.38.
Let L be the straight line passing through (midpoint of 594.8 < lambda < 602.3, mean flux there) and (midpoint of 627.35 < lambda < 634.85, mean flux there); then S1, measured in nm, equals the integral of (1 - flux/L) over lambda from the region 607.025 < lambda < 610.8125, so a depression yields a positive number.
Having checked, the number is 0.03 nm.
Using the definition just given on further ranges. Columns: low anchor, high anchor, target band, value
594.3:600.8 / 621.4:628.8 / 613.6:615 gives 0.07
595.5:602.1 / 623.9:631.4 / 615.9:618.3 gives 0.09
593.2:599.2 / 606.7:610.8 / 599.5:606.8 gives 0.02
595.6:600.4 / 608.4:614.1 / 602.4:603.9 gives -0.01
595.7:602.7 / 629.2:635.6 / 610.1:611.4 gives 0.02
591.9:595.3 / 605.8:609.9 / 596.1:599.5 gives -0.02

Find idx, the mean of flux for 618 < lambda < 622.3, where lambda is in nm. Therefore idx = 3.44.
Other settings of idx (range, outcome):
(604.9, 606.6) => 3.51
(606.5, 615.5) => 3.41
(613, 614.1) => 3.25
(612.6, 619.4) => 3.33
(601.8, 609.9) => 3.51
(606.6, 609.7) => 3.49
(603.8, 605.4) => 3.57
